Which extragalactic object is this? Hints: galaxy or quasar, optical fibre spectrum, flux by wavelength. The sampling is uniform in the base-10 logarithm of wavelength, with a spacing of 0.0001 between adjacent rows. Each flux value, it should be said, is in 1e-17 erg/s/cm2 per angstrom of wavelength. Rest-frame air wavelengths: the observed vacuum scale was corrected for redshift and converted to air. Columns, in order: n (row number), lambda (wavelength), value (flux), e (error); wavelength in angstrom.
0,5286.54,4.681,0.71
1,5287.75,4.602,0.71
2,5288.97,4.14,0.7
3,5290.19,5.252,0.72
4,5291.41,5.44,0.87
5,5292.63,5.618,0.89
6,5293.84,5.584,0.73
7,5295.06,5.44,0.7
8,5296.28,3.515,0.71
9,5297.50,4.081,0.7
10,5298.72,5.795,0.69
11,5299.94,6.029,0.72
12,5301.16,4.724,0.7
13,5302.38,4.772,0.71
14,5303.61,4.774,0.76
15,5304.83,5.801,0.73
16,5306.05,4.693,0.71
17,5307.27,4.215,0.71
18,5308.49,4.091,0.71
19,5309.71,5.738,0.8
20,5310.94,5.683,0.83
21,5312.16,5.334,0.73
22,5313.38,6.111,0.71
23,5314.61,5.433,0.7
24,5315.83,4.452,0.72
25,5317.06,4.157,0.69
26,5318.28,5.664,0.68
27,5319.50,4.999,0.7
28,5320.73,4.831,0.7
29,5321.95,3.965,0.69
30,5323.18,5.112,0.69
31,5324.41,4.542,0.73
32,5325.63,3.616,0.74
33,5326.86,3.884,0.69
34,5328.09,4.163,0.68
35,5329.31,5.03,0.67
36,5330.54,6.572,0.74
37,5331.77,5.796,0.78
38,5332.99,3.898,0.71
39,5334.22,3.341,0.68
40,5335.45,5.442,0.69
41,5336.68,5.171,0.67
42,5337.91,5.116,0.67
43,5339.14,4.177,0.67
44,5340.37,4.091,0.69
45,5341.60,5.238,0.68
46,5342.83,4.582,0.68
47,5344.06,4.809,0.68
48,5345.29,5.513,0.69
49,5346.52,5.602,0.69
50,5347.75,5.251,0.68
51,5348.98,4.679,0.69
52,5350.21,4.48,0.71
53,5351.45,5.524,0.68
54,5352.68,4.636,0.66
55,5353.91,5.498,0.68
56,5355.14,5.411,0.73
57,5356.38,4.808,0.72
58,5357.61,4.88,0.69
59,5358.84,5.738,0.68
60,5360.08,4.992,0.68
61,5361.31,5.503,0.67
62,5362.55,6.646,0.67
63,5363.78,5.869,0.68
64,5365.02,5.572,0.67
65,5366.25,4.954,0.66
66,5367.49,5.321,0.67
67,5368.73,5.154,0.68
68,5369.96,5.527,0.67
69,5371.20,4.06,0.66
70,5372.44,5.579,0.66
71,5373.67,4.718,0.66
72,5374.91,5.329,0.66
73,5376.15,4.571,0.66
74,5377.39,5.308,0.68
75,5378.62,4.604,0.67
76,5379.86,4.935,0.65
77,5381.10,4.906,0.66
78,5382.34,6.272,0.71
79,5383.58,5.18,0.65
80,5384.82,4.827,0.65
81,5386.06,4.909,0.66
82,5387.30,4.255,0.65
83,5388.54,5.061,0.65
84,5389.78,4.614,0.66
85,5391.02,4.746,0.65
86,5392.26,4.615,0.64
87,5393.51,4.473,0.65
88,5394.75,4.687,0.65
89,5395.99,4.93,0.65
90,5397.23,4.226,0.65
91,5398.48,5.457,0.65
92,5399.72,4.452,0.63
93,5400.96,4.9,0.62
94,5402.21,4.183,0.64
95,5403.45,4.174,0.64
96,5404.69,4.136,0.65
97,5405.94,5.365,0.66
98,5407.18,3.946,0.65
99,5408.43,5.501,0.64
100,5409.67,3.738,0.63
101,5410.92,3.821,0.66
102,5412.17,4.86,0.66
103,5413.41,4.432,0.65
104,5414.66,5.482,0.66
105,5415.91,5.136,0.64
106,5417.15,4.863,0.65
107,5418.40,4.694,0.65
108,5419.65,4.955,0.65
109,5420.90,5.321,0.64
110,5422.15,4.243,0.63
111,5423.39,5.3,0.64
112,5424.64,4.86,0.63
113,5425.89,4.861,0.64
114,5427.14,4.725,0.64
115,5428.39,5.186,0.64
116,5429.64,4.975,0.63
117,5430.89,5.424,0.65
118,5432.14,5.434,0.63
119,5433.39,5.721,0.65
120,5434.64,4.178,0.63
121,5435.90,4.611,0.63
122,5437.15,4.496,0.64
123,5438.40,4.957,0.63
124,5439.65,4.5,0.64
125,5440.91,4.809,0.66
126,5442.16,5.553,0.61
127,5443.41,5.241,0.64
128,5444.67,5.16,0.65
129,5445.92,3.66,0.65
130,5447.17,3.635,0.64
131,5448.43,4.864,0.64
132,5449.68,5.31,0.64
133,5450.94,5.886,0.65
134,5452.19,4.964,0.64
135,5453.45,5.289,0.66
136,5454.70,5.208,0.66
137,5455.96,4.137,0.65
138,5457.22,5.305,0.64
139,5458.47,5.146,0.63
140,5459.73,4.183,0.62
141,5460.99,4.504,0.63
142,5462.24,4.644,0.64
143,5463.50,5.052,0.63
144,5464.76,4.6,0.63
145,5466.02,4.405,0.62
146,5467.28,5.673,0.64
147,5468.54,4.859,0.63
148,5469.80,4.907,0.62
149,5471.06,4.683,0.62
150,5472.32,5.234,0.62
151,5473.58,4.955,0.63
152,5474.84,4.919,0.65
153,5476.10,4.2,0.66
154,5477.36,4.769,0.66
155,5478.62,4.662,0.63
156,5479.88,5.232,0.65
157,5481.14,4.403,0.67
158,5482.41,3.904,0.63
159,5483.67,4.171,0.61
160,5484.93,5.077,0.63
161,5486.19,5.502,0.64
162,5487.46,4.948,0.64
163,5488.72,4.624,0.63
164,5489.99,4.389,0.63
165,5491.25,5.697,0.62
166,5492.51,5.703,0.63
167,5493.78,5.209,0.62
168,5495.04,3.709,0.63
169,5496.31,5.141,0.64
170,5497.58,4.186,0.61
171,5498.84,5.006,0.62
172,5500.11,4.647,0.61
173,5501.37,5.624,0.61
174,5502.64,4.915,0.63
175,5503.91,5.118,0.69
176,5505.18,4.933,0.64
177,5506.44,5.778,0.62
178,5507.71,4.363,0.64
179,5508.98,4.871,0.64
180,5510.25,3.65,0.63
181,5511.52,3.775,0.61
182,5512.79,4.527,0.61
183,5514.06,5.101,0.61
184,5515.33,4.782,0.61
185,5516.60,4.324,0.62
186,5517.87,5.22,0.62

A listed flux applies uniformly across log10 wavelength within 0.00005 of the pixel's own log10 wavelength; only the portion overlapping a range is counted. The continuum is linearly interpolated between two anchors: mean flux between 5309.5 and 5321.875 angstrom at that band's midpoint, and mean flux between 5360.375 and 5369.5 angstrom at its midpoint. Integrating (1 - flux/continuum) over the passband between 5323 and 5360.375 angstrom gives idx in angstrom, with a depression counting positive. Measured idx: 3.39 angstrom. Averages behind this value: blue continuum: 5.17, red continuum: 5.55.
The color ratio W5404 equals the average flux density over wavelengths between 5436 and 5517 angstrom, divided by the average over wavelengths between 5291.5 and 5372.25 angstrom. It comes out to 0.96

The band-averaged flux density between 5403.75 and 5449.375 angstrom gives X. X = 4.8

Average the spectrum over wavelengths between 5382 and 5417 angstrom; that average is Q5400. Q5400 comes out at 4.72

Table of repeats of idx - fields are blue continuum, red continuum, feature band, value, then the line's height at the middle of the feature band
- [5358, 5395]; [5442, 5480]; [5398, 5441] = 1.6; 4.97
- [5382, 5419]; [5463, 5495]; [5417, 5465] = -1.0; 4.79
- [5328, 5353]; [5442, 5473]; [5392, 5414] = 1.6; 4.9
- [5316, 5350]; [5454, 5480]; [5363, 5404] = -1.2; 4.79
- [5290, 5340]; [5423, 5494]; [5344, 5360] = -0.8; 4.91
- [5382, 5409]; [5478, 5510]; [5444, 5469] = 0.0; 4.82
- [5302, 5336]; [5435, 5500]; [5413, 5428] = -0.3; 4.83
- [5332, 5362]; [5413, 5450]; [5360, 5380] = -1.2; 4.93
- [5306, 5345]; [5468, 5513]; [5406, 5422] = 0.2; 4.8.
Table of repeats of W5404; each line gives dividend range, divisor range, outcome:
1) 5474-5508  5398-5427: 1.03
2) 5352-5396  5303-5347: 1.04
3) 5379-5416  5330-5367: 0.92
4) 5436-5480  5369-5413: 1.01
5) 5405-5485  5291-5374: 0.96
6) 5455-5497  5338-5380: 0.94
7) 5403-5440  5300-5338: 0.98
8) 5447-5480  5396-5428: 1.03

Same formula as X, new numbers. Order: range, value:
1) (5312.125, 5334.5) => 4.79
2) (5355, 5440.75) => 4.92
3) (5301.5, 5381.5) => 5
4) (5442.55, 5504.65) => 4.84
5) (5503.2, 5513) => 4.63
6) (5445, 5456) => 4.82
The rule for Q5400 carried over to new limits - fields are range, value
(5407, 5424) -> 4.76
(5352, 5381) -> 5.2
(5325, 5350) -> 4.79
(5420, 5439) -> 4.95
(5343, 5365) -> 5.28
